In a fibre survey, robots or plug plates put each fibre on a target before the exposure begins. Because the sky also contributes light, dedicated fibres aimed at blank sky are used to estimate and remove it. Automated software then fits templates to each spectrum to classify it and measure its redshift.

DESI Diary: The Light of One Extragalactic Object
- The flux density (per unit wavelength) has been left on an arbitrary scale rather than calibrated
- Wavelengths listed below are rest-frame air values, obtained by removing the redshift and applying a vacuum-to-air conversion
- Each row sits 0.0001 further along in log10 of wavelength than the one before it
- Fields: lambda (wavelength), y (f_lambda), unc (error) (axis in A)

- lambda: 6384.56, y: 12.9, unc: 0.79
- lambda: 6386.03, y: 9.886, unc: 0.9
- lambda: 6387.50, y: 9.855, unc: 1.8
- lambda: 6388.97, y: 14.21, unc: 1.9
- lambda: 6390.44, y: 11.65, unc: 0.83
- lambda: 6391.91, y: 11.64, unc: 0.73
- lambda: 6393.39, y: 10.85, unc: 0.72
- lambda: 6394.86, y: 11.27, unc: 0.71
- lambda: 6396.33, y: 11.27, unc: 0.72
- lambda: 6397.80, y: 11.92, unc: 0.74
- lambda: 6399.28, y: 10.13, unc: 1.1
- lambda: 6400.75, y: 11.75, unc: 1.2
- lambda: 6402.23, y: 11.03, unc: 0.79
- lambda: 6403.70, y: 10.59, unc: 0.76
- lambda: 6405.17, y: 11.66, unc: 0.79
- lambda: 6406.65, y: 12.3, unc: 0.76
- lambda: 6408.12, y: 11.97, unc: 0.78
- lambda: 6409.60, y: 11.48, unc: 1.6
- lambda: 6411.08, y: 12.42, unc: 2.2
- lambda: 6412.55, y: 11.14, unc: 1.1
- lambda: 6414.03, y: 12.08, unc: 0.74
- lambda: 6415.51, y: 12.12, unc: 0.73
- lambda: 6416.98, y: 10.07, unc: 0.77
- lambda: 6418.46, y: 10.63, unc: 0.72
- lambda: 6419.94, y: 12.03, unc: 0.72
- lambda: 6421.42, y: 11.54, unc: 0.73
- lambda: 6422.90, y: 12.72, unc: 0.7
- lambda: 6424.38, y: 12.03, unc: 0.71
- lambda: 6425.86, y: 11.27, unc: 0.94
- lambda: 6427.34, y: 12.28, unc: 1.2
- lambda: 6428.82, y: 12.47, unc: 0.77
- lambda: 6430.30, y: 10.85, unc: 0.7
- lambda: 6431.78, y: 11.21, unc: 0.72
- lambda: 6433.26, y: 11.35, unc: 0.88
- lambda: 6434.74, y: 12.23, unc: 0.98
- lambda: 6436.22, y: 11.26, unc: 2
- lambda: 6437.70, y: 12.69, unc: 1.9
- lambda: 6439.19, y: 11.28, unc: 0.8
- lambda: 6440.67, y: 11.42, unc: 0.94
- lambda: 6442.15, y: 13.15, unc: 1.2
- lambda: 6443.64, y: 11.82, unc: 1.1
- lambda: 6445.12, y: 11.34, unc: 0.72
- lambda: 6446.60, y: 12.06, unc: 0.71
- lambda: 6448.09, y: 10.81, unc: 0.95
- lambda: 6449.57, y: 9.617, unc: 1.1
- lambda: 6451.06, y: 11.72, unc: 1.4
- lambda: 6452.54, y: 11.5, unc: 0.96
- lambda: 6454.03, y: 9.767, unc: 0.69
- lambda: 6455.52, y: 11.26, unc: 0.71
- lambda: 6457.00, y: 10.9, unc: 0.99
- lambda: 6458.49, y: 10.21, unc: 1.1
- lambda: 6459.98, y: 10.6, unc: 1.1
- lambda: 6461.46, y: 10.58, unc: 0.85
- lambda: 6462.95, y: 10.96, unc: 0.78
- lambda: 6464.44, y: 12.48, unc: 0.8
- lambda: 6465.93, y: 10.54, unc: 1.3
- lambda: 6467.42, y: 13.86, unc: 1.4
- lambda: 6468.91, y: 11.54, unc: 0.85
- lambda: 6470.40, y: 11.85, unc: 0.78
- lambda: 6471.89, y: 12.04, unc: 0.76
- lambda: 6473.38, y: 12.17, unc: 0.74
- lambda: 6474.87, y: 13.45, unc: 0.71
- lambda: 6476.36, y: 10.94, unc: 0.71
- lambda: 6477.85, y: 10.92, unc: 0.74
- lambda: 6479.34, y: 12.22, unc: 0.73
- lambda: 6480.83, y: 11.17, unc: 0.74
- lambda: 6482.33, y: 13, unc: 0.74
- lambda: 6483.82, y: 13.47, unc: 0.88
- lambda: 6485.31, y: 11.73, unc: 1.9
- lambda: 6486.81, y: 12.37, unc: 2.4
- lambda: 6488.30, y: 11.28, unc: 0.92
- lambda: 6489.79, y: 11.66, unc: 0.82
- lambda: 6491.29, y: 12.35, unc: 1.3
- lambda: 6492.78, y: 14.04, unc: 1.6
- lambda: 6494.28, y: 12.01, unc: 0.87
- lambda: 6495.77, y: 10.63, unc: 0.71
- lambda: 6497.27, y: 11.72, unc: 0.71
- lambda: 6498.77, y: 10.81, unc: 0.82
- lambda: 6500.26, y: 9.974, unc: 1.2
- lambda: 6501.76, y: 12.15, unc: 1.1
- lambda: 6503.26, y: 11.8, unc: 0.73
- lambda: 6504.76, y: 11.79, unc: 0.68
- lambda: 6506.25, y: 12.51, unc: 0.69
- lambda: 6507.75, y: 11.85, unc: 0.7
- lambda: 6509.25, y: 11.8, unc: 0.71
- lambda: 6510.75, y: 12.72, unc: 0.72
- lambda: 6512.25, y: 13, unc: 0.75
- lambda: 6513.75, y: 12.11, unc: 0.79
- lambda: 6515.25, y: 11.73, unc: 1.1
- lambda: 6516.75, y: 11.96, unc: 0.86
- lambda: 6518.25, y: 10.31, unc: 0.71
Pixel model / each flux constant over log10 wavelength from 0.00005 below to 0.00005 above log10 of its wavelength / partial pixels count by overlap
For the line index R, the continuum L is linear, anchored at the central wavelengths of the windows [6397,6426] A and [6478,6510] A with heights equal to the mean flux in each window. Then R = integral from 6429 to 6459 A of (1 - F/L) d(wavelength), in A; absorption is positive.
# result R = 0.9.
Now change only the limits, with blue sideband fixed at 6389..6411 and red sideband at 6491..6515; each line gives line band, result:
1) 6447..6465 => 1.3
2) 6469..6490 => -0.3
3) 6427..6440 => -0.1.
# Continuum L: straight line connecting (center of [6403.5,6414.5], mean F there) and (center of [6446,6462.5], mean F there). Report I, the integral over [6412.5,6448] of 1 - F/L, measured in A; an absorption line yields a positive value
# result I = -1.3 A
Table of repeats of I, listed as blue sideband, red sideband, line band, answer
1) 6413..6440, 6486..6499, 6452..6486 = 0.6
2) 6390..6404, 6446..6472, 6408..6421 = -0.4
